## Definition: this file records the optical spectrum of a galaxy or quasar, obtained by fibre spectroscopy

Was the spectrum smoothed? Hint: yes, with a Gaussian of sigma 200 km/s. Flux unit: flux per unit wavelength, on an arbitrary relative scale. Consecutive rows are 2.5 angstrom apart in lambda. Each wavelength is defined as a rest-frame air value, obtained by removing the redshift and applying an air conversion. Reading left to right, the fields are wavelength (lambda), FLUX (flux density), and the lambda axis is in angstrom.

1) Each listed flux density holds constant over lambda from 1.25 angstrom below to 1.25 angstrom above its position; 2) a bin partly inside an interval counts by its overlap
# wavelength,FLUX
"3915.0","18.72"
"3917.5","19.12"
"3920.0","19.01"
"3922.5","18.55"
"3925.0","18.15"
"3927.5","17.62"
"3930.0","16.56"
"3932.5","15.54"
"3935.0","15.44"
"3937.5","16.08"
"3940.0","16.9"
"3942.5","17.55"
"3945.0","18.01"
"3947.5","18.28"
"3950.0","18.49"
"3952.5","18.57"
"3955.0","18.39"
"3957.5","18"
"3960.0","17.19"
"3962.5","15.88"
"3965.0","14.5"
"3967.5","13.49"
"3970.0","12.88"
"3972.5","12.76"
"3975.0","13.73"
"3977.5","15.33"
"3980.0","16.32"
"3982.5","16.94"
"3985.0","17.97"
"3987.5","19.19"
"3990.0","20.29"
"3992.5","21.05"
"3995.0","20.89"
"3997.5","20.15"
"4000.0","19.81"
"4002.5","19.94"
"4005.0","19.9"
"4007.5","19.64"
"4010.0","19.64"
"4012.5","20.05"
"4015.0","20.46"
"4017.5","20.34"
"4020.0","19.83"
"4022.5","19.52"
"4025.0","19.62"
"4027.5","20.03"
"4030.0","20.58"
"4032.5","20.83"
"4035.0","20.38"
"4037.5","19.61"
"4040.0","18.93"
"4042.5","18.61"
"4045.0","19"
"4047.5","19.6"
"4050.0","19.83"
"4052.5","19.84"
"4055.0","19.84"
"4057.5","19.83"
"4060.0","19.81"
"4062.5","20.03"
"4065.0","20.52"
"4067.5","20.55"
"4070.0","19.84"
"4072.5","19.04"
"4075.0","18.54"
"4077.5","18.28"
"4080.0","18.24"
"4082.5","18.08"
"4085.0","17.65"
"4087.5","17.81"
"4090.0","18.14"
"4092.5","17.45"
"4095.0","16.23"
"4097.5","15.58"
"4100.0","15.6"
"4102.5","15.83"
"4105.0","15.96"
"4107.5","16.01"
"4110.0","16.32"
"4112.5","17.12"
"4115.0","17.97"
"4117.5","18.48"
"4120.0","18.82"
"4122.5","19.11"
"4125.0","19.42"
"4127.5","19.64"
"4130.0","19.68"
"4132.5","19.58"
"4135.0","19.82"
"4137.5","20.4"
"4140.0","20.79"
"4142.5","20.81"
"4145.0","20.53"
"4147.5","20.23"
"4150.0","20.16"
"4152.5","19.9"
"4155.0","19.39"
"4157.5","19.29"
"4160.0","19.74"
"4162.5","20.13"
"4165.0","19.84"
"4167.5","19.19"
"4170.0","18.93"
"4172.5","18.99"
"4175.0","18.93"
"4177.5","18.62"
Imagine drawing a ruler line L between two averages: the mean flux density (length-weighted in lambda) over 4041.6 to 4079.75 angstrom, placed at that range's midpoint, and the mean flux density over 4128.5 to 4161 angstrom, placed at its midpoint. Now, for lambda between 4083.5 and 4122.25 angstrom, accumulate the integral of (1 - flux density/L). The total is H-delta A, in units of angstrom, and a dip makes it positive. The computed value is 5.3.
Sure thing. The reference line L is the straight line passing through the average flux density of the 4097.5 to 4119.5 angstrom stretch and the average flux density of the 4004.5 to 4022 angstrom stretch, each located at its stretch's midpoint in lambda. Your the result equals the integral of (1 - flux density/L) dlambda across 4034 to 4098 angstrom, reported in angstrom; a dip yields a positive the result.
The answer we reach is -2.7 angstrom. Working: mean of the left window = 20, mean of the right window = 16.7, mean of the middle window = 18.9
